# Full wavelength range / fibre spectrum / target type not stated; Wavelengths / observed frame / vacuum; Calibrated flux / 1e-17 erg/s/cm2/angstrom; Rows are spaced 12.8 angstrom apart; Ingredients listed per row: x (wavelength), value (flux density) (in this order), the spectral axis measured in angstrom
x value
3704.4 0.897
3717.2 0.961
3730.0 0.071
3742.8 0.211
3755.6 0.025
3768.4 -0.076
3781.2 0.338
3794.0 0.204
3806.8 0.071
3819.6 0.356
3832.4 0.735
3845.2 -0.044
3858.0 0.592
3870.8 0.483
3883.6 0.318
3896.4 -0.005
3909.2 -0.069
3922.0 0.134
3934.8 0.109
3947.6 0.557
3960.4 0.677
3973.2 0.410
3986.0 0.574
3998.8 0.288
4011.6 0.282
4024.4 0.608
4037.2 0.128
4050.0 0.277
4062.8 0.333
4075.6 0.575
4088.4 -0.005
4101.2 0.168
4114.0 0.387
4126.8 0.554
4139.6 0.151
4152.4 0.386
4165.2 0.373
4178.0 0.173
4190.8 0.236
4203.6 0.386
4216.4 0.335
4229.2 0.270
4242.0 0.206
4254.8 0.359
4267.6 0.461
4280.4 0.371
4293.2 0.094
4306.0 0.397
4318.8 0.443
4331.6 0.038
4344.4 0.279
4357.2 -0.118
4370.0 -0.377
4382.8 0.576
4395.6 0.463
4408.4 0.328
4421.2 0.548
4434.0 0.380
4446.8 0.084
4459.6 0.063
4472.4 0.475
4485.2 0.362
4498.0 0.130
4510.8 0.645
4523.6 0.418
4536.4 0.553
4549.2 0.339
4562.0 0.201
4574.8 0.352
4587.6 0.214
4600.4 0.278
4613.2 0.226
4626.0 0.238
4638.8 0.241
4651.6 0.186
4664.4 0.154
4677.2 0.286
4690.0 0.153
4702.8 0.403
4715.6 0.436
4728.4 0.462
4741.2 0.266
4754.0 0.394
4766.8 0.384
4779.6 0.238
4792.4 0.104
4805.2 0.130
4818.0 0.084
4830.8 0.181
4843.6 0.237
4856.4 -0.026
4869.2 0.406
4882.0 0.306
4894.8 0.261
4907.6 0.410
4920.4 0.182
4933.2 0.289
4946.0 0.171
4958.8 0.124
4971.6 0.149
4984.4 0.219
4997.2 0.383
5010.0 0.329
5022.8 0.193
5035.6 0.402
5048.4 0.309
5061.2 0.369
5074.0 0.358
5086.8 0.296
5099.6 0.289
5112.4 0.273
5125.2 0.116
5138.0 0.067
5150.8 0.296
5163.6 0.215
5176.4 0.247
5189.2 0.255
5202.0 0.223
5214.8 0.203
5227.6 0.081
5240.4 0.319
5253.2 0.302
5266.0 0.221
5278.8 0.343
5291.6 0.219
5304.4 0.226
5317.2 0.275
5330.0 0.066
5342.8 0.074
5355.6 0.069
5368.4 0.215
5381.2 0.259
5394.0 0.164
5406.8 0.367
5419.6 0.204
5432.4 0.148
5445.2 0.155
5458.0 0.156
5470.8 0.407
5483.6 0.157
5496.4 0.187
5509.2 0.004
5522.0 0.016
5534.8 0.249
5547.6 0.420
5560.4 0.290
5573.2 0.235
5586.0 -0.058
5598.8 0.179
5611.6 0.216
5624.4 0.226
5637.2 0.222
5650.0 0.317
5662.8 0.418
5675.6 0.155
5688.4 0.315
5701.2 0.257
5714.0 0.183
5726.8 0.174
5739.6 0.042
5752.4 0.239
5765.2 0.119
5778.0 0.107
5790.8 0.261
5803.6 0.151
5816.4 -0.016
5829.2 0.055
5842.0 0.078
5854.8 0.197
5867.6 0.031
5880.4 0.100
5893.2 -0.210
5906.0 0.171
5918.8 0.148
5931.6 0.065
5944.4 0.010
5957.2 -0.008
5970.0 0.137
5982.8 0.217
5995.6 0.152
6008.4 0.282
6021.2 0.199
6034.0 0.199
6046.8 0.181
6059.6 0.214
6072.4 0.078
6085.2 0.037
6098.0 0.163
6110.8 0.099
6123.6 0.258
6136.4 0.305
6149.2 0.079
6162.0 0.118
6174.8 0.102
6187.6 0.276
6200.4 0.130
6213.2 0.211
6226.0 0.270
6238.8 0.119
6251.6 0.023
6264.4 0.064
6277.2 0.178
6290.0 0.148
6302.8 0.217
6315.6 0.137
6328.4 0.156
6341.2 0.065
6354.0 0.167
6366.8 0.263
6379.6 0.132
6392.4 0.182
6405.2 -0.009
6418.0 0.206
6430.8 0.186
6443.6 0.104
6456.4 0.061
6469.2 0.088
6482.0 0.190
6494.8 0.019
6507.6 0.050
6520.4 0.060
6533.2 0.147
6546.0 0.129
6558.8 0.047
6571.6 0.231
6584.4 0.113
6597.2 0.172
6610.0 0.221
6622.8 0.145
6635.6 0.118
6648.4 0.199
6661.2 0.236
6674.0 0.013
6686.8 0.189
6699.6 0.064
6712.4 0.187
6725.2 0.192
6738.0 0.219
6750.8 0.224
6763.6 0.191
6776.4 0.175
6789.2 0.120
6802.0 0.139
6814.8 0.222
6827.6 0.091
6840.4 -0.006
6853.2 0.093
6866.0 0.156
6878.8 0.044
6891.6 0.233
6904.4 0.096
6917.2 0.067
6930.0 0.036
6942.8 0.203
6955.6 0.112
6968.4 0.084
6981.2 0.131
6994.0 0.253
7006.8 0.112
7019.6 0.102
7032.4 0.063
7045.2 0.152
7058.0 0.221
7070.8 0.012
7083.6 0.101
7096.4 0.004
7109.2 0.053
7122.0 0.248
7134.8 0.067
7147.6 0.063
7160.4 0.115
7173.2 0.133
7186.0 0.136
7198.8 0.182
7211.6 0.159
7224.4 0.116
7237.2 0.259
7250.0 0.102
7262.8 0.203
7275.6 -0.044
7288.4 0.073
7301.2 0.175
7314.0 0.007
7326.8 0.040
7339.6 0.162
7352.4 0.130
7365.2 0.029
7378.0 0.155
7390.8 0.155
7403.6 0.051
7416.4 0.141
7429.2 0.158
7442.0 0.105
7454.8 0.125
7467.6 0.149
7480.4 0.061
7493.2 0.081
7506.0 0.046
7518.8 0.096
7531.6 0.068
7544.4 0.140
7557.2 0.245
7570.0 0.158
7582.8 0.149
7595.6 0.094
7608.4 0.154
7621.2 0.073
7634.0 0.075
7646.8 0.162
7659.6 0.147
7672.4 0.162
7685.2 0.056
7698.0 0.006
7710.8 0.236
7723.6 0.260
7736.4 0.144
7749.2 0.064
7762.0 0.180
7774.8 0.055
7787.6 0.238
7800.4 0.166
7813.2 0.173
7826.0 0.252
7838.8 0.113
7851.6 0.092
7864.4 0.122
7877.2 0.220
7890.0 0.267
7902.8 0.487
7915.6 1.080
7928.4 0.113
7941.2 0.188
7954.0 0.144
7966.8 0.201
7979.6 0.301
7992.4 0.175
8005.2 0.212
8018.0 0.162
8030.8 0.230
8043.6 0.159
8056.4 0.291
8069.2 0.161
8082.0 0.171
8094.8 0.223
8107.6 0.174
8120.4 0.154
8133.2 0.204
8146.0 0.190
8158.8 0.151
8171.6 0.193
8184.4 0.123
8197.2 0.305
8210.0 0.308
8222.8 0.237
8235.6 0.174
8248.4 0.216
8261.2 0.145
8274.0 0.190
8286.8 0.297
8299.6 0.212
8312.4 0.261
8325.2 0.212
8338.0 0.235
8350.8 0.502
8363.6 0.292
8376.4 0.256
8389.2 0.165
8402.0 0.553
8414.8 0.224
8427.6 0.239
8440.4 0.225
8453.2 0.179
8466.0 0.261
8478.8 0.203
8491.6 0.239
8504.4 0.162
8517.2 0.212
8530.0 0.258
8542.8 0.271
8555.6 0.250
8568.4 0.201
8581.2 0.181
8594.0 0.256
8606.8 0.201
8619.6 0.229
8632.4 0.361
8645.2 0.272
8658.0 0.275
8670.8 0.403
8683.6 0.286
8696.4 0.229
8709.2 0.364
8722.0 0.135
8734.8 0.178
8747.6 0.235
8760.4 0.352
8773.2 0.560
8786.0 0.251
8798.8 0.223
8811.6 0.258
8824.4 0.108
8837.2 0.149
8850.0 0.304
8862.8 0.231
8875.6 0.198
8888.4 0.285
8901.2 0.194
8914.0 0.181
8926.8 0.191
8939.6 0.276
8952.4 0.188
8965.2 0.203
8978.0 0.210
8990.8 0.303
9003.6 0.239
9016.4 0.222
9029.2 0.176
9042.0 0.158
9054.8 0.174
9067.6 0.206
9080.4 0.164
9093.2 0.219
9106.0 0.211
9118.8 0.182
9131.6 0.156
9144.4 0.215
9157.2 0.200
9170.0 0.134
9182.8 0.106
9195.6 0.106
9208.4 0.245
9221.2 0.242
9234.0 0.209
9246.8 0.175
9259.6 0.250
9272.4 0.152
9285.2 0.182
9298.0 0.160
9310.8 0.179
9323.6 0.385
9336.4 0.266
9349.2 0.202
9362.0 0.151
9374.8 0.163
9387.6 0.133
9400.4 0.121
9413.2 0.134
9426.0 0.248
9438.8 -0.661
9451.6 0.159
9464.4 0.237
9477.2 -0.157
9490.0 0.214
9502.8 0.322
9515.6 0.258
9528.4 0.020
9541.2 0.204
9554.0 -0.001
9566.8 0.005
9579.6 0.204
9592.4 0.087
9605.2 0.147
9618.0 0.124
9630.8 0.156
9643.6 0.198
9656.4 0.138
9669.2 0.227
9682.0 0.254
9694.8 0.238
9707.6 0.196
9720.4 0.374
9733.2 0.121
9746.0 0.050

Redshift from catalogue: 1.122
